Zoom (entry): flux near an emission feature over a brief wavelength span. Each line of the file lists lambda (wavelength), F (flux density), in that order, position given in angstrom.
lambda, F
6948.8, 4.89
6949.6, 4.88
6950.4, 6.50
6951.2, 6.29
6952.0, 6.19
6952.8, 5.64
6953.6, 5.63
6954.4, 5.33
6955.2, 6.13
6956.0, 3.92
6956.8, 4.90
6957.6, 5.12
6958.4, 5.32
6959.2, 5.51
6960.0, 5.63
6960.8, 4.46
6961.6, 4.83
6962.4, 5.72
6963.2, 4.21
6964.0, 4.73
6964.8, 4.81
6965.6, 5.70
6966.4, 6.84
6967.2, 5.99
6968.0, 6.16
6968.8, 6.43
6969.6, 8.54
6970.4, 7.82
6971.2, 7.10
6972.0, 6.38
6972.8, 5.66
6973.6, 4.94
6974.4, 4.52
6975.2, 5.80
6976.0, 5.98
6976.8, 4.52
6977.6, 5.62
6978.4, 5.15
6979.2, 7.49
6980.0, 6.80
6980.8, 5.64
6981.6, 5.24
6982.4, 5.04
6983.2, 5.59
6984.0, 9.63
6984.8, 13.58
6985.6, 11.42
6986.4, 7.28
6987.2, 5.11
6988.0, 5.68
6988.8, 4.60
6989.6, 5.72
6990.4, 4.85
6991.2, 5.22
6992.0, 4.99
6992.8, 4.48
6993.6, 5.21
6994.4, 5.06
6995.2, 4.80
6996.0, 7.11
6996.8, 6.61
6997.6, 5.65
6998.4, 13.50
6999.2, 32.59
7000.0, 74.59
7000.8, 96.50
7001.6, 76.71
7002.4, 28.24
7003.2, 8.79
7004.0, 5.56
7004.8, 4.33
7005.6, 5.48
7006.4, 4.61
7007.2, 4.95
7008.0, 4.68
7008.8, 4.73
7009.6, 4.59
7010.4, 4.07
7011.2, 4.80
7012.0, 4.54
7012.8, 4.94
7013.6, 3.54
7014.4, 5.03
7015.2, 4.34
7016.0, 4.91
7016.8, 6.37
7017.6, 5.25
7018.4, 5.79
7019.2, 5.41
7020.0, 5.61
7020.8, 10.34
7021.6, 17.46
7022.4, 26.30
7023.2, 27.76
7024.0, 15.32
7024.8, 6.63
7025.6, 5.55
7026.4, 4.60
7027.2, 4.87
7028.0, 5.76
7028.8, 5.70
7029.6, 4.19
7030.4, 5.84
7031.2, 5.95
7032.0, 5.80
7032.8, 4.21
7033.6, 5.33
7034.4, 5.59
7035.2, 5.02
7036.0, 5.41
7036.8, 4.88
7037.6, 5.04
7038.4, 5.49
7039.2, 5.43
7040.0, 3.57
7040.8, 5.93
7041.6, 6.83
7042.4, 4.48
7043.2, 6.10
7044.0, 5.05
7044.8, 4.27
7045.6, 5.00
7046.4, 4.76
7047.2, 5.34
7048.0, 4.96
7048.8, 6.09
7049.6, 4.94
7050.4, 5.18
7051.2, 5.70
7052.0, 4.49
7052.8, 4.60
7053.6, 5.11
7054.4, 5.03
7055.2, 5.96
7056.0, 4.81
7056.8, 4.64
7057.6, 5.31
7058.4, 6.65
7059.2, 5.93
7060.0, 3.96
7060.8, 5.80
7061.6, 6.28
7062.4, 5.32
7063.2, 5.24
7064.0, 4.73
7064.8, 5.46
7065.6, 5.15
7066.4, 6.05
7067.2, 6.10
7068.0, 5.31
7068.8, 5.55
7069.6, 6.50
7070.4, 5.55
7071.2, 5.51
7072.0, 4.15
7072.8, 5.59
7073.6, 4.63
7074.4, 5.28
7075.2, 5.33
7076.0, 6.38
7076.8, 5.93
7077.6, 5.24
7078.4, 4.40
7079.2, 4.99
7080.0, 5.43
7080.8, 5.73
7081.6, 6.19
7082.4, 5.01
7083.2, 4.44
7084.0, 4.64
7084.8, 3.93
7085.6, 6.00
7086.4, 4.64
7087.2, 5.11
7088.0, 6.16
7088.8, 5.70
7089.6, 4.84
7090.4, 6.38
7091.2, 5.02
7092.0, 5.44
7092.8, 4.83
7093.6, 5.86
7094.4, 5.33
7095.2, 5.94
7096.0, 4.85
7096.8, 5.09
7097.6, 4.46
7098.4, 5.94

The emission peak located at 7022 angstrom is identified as [N II] 6583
